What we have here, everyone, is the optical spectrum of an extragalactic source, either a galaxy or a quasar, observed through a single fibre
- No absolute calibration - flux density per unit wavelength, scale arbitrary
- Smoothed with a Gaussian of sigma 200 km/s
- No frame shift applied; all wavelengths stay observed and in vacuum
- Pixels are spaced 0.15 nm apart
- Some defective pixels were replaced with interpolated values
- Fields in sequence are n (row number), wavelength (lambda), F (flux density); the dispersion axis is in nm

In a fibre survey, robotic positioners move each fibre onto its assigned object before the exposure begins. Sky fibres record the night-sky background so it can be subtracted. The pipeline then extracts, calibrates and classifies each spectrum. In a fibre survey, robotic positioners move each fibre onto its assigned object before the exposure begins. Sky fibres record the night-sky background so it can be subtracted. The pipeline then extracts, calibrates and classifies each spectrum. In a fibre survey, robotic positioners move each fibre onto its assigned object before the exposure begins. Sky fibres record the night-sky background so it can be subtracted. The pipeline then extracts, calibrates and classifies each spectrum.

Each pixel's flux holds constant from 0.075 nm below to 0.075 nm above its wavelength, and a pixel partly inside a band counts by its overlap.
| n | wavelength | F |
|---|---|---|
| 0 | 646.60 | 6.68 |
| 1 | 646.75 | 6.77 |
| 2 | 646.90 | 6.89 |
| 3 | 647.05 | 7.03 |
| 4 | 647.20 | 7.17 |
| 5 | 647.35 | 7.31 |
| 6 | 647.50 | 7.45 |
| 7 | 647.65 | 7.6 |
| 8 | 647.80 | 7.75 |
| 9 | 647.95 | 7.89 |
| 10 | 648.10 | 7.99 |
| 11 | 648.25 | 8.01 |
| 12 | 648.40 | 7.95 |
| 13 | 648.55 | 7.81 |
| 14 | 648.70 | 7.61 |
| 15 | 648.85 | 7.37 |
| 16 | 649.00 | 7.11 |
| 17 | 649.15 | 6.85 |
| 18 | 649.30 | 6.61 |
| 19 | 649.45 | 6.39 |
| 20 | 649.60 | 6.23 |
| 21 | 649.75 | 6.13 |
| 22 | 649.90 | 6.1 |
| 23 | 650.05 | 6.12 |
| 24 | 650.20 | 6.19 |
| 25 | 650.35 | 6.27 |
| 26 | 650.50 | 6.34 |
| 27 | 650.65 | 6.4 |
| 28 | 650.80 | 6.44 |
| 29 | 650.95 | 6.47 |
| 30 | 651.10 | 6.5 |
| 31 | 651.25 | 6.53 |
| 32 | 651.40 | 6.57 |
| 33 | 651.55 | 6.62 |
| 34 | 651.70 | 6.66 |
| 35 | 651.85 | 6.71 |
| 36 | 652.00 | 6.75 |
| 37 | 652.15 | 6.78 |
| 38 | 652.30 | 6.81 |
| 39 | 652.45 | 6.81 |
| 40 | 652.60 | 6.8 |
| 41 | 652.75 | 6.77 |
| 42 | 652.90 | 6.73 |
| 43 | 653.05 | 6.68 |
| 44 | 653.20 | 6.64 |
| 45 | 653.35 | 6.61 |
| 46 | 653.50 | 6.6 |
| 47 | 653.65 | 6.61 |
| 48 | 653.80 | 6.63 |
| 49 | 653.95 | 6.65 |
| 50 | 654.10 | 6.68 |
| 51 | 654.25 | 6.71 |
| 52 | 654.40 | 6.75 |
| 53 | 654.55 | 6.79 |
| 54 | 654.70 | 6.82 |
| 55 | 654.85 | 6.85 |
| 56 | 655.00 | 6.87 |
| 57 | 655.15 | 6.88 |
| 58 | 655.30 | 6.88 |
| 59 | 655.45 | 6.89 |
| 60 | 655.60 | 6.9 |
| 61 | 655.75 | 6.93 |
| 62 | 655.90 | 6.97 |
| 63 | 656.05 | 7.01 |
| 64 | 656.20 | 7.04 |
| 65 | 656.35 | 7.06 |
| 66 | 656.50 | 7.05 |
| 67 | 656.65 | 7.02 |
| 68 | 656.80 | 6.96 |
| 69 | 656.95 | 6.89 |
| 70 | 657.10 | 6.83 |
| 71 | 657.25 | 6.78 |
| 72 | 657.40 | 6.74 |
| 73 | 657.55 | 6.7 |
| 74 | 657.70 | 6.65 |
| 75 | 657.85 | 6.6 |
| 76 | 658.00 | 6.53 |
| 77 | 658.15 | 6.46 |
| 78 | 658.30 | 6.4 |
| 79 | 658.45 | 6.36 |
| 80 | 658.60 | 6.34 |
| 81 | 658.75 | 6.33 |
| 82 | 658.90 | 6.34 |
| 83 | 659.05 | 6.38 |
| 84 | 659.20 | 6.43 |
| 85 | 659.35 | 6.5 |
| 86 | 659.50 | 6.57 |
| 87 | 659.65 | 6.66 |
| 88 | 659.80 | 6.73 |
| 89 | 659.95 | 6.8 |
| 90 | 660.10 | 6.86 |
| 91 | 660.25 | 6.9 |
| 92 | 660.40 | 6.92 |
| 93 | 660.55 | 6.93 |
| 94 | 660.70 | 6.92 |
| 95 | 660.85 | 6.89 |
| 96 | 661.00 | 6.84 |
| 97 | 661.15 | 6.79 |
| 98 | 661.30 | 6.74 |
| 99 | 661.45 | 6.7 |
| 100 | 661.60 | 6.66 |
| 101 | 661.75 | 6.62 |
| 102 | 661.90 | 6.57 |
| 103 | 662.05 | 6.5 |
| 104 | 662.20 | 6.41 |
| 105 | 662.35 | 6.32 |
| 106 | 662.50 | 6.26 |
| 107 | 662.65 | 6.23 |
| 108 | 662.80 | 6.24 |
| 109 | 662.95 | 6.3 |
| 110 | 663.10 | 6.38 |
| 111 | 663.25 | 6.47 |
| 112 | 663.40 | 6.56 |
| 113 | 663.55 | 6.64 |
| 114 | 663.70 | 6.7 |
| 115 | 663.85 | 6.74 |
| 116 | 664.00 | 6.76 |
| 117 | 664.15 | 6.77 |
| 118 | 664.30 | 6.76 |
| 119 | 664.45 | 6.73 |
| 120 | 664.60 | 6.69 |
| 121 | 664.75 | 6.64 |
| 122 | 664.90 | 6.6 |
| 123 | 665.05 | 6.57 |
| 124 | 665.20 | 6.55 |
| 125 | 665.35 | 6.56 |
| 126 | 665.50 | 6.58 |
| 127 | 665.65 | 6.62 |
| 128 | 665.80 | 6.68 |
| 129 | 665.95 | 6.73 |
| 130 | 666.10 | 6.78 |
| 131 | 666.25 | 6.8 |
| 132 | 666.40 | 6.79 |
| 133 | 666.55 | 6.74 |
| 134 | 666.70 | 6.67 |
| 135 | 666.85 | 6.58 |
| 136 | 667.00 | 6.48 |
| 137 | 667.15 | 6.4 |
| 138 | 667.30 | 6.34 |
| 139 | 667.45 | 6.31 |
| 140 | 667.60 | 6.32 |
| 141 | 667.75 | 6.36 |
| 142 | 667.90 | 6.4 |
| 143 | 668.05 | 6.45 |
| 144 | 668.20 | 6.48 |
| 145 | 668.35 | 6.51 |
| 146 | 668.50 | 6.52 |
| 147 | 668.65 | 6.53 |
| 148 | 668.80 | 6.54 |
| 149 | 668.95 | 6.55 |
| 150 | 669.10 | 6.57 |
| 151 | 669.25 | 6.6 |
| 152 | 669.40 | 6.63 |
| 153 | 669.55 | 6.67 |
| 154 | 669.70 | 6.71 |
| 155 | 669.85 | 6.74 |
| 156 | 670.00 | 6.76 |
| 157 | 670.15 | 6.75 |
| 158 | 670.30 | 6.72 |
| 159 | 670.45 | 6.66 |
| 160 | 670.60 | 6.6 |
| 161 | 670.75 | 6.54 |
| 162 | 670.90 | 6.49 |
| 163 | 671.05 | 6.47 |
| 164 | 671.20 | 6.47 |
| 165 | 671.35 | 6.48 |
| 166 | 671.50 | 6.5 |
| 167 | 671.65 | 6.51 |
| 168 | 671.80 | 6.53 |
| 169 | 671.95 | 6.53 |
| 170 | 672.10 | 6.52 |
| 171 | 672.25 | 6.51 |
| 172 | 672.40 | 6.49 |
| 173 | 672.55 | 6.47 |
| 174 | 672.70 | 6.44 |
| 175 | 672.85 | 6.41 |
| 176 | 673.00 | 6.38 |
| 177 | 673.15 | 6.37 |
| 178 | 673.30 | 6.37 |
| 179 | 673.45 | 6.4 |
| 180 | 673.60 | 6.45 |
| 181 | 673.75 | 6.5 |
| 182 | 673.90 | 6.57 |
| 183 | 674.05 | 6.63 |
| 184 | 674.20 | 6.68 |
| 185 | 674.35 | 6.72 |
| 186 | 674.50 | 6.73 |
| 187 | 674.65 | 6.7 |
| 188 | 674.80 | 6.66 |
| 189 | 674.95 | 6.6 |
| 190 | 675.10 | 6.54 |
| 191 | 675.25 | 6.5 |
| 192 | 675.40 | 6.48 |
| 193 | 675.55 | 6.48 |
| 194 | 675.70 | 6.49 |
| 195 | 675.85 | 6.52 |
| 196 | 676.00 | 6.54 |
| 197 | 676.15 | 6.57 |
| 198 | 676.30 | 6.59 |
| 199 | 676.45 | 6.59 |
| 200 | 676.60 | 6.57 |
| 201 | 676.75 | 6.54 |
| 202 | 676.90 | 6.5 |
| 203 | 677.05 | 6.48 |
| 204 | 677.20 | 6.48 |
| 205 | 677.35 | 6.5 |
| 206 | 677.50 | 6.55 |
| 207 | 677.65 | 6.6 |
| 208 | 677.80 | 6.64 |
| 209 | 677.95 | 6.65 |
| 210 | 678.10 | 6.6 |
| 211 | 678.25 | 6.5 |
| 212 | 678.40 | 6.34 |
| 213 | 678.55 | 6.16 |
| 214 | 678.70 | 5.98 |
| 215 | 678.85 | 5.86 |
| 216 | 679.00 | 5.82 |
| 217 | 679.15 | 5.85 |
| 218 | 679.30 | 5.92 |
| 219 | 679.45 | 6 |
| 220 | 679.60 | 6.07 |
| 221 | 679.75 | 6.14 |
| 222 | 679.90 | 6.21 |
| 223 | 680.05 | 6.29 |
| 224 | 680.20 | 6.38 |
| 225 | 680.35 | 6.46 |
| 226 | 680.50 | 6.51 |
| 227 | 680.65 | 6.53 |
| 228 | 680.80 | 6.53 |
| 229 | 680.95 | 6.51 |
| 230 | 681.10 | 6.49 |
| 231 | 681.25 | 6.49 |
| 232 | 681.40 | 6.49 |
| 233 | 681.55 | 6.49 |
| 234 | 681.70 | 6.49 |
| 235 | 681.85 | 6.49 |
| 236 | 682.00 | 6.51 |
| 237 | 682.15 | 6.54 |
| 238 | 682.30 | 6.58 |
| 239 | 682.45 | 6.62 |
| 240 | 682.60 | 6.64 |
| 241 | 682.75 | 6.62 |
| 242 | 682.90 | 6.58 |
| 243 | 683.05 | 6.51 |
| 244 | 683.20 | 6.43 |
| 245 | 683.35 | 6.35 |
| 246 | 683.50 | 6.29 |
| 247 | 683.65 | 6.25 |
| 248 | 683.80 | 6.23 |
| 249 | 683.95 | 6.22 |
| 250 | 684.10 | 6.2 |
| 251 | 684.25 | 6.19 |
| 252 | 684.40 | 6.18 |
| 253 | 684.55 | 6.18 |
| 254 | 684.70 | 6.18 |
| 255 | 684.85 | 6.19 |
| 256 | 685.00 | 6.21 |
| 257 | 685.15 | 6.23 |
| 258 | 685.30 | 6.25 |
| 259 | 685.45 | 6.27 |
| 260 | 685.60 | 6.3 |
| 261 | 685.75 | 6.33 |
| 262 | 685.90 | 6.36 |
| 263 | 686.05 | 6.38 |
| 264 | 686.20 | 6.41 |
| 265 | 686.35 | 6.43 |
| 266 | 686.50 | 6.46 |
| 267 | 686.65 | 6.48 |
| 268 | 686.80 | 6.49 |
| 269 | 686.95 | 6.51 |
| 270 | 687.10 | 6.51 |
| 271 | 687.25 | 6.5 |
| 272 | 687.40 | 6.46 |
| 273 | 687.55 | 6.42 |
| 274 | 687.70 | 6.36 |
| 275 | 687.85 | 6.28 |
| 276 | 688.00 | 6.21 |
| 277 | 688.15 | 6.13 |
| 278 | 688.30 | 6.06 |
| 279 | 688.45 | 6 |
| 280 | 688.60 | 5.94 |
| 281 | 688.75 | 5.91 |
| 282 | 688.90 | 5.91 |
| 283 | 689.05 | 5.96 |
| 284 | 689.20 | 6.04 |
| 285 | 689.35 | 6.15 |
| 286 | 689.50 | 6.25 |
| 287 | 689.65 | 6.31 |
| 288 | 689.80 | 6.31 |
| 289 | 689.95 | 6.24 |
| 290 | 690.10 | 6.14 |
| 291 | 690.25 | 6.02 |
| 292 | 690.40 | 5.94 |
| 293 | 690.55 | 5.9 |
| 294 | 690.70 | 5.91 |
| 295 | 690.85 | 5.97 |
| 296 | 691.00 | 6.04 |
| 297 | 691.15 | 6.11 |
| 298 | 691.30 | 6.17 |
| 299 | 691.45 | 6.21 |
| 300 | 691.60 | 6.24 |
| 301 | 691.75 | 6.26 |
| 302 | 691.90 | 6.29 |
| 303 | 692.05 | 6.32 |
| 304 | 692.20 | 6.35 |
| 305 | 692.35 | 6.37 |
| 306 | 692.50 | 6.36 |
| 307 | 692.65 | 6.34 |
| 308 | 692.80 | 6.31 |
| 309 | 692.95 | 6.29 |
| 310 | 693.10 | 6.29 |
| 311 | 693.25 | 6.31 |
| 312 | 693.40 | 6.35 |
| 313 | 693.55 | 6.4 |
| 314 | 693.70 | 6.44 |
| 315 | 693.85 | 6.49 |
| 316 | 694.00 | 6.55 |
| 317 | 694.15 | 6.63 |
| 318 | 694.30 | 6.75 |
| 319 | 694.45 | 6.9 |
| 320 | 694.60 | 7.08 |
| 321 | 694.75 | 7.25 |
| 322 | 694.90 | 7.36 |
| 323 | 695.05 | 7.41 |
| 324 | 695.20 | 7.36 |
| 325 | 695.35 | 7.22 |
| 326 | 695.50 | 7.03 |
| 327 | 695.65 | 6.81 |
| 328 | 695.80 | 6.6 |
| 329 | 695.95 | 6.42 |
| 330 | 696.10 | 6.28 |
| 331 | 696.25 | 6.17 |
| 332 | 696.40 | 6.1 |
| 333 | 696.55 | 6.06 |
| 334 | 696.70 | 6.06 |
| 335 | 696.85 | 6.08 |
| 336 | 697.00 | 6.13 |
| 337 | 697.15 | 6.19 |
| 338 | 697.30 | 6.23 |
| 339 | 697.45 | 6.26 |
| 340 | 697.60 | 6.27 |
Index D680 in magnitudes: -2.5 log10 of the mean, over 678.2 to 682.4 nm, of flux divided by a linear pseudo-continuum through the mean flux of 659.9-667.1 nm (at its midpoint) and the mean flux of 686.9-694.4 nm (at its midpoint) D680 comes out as 0.02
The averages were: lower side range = 6.64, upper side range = 6.25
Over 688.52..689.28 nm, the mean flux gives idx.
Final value 5.95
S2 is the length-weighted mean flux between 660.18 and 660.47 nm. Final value 6.91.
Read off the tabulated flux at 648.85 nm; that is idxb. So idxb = 7.37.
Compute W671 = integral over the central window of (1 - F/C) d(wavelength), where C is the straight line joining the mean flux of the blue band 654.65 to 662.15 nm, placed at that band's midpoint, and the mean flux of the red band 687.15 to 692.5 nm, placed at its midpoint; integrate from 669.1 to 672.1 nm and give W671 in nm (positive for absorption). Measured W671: -0.04 nm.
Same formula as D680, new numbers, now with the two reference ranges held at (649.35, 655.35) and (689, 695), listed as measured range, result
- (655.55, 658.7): -0.03 mag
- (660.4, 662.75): -0.02 mag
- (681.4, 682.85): -0.02 mag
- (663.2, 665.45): -0.02 mag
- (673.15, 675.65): -0.02 mag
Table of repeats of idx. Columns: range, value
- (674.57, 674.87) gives 6.68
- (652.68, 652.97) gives 6.75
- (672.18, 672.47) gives 6.5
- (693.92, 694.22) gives 6.59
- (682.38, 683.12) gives 6.59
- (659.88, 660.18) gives 6.83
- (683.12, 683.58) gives 6.36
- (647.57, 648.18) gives 7.81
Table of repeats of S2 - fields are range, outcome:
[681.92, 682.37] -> 6.54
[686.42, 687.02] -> 6.48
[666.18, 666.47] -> 6.8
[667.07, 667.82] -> 6.35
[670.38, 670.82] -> 6.6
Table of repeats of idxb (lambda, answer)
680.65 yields 6.53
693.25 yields 6.31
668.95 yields 6.55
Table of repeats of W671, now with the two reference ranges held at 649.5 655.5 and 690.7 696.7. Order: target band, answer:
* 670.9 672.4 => 0.012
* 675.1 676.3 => 0.005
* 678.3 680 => 0.128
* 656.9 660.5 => -0.013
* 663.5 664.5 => -0.024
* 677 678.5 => 0.002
